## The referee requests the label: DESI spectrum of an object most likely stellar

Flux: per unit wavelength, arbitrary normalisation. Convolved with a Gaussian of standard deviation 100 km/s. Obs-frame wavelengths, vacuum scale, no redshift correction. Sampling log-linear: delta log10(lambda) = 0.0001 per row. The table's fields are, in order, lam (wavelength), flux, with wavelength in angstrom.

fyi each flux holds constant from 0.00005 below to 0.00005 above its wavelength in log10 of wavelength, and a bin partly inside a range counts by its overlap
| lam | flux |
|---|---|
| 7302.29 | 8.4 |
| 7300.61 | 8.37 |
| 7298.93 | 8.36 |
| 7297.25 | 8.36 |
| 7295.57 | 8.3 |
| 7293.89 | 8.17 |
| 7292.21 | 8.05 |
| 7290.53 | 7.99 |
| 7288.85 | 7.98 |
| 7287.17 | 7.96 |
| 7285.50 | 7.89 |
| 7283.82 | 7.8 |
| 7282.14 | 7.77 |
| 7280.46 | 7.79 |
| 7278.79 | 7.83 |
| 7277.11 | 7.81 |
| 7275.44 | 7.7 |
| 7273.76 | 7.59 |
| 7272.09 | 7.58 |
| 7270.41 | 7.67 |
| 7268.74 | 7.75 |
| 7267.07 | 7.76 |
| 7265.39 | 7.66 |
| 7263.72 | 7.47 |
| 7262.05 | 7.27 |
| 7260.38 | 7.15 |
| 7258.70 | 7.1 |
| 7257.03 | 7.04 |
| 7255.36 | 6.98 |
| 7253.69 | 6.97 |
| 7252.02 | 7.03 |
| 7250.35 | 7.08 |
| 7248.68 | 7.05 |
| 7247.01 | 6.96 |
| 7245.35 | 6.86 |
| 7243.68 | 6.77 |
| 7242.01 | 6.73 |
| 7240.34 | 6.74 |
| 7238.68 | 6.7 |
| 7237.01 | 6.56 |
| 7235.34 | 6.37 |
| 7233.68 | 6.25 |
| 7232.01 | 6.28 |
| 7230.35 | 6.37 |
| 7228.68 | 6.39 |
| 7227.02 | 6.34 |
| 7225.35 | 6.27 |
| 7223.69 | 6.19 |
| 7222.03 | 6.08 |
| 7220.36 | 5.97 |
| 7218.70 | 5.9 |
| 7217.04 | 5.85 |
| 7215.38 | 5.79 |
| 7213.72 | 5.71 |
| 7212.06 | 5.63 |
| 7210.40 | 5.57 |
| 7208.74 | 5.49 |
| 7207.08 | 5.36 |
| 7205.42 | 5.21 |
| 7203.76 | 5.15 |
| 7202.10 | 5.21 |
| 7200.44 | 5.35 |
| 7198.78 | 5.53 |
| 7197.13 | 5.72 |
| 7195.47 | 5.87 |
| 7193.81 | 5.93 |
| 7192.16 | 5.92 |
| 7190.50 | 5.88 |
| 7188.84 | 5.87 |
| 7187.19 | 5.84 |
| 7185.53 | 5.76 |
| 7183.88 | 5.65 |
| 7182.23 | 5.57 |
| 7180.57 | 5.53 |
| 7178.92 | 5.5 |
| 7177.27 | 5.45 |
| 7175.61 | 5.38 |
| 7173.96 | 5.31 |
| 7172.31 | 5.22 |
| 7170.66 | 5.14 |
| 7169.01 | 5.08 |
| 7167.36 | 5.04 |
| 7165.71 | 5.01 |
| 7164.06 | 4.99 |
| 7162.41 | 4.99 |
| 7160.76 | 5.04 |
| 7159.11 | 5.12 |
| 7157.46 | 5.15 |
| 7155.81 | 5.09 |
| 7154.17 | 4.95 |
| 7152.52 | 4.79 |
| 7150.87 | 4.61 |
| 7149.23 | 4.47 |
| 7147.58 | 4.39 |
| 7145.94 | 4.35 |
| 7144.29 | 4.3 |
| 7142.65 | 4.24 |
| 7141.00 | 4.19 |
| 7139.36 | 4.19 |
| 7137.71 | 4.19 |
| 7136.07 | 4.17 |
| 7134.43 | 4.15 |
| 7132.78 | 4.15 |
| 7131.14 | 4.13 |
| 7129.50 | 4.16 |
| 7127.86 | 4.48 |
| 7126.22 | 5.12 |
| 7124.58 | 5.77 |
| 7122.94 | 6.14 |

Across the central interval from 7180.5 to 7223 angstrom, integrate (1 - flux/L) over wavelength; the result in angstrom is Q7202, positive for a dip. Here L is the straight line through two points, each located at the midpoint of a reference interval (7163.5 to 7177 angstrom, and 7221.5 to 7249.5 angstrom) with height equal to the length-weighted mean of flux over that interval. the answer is 1.0 angstrom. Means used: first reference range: 5.16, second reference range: 6.53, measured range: 5.67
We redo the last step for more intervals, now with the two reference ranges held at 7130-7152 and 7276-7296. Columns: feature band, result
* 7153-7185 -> -1.5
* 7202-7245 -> 2.1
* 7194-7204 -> 0.4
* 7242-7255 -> 0.1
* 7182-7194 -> -0.8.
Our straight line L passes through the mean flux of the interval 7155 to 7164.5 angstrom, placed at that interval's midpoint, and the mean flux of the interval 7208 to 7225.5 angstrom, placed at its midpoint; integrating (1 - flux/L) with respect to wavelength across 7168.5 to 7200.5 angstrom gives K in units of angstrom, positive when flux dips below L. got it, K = -1.1 angstrom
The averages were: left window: 5.06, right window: 5.85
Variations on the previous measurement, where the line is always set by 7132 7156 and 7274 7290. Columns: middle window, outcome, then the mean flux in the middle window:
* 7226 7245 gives 0.48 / 6.5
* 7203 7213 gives 0.98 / 5.41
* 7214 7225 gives 0.55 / 5.97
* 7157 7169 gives -0.44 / 5.05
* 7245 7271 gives -0.02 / 7.24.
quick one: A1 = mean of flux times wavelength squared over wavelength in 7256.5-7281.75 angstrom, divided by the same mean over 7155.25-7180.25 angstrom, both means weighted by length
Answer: 1.50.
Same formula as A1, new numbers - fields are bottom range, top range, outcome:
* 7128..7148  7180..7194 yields 1.38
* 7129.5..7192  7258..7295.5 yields 1.61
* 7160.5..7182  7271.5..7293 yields 1.55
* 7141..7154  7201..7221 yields 1.27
